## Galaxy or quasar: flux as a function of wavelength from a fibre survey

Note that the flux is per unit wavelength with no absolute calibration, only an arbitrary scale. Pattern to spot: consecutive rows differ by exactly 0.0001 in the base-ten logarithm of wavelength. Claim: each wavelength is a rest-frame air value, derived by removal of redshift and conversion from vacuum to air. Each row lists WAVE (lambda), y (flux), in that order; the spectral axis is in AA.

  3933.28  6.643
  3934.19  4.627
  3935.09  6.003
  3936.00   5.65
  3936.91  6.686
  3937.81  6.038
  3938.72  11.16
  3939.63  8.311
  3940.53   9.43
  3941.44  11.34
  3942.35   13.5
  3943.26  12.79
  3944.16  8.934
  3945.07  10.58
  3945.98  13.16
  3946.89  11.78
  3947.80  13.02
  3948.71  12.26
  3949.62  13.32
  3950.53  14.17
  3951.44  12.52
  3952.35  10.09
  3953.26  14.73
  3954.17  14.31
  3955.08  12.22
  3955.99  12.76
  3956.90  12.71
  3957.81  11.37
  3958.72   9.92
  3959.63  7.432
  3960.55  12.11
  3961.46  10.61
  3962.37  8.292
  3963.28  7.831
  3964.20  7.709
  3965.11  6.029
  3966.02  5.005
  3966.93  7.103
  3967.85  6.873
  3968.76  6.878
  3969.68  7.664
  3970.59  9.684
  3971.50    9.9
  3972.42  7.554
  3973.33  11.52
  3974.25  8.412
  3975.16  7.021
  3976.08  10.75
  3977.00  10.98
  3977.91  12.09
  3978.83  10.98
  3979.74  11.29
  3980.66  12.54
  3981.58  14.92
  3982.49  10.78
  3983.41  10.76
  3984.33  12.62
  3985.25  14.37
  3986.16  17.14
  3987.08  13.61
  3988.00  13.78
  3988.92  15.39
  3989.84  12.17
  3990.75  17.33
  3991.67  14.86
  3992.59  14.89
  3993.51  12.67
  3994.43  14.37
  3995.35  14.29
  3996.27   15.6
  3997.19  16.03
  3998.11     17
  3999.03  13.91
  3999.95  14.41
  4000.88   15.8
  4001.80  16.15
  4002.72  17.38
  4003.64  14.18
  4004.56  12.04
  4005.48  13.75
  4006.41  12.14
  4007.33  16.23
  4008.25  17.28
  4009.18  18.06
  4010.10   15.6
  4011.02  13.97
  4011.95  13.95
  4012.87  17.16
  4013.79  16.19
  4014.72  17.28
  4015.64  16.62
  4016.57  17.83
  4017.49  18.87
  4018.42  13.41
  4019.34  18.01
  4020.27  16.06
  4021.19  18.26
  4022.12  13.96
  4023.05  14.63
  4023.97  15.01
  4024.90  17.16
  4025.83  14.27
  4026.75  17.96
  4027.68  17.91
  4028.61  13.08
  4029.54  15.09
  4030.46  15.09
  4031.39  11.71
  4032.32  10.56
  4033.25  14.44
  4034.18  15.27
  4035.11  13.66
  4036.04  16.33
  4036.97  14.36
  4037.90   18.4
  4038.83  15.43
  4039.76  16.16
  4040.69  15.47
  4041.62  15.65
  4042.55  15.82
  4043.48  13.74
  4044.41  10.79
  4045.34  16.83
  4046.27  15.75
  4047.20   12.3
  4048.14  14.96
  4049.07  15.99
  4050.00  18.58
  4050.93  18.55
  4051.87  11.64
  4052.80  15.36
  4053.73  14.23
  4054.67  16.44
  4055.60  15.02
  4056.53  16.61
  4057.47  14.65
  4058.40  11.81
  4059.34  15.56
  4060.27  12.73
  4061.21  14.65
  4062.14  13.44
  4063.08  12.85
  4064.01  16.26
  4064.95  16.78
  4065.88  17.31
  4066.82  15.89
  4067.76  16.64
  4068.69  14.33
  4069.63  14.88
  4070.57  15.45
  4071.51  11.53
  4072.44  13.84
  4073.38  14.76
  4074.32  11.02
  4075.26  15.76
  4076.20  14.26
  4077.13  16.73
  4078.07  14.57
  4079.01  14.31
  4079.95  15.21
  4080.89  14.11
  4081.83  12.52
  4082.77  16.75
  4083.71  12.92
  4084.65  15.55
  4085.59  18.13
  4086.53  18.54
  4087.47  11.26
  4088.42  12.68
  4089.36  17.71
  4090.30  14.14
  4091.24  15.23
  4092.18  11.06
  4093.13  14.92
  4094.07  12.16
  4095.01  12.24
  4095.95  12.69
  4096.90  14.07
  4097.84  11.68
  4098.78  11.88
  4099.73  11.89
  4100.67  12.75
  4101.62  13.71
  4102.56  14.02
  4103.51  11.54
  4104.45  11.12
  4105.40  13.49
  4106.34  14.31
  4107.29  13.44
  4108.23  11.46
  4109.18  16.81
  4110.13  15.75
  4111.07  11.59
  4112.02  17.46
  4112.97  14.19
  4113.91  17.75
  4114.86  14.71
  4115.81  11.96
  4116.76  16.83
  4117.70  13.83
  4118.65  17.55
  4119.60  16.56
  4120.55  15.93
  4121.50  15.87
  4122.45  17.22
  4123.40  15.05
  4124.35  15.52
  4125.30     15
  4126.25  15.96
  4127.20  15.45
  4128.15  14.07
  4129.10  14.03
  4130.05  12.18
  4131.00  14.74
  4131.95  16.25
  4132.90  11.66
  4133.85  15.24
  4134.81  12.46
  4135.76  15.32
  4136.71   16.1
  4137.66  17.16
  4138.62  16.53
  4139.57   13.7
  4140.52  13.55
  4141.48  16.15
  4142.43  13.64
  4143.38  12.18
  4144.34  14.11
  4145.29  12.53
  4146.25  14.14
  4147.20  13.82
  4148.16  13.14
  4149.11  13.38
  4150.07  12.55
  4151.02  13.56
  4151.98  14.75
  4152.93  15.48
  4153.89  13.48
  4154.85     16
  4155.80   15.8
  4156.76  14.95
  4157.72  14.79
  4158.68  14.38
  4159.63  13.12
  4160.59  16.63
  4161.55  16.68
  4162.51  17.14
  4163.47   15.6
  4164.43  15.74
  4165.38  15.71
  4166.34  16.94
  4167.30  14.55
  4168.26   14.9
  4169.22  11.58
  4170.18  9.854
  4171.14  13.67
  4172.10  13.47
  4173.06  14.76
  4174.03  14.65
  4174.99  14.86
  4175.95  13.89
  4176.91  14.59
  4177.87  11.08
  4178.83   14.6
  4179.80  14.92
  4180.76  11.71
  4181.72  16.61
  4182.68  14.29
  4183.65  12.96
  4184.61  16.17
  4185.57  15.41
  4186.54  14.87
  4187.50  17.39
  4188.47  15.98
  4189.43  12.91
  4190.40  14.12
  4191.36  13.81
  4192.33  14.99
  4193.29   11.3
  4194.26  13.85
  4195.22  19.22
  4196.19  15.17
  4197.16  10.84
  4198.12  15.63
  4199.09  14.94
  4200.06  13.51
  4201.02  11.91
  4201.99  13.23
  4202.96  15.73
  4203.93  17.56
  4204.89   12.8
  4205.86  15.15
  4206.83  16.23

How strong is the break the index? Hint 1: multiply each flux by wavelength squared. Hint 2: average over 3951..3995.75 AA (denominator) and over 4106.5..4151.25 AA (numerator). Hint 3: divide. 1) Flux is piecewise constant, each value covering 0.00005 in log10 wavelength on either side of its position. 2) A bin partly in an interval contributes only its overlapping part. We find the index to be 1.40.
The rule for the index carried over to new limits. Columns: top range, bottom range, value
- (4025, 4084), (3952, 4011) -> 1.25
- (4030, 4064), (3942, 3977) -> 1.50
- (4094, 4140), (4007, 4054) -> 0.97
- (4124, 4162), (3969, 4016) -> 1.15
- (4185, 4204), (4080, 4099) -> 1.09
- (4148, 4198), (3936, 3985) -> 1.55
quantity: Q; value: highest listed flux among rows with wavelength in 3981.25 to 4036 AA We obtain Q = 18.87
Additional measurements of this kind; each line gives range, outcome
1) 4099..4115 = 17.75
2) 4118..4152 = 17.55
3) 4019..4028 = 18.26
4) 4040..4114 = 18.58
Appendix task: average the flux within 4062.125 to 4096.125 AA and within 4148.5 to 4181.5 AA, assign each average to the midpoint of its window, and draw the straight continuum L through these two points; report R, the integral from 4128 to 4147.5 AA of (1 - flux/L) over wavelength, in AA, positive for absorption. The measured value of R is 0.3 AA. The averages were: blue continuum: 14.6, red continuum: 14.4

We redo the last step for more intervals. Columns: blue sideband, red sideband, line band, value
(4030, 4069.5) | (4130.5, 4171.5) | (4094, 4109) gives 2.0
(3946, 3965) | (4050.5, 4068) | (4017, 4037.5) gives -2.0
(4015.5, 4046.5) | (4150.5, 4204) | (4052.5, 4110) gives 3.3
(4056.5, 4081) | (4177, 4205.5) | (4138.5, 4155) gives 0.6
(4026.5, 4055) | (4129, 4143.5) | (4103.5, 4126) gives -0.4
